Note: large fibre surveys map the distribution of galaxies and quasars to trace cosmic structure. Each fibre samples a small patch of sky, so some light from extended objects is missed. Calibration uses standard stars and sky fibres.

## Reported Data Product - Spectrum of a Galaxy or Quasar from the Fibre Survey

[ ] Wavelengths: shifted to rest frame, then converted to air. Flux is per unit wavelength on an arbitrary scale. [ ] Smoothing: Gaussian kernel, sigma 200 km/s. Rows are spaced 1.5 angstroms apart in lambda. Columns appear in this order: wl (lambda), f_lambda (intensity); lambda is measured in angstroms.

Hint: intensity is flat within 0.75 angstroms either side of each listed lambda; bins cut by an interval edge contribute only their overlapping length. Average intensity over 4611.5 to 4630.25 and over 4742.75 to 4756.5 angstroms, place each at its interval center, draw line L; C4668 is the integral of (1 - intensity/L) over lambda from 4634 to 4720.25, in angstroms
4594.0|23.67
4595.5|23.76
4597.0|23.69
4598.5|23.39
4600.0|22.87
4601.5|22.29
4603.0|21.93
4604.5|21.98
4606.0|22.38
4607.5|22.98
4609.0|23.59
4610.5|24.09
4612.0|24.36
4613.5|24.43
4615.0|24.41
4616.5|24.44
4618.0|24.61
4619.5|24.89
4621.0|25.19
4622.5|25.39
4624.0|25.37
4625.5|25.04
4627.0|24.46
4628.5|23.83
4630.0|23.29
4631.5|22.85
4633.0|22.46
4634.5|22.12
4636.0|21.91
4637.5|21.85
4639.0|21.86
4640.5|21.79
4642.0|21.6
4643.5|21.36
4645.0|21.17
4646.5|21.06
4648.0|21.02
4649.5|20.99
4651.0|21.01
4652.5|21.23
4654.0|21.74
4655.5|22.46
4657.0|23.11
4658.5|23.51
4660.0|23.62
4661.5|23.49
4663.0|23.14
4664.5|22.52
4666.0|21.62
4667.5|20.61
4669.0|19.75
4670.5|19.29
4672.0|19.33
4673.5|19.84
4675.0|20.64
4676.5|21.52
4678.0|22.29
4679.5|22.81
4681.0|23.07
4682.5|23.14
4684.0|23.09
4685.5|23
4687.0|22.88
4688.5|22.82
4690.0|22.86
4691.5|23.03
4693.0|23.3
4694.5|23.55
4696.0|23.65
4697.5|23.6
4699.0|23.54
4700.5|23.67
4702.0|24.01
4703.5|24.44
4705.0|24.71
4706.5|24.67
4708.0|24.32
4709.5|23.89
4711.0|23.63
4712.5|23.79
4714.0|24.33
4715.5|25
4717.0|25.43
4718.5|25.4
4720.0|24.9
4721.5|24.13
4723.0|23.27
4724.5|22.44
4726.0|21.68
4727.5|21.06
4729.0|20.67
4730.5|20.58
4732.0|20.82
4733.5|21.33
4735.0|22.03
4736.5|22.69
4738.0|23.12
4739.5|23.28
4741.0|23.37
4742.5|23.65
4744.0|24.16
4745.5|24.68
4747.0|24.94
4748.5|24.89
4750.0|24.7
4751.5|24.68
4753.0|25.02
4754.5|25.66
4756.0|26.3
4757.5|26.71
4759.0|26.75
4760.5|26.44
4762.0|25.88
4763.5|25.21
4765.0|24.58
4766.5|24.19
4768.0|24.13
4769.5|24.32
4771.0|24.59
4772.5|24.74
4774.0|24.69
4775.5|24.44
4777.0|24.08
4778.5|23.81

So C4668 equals 7.39 angstroms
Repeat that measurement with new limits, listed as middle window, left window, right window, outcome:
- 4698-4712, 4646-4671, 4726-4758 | -0.83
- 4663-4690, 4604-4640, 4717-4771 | 2.34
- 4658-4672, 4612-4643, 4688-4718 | 1.17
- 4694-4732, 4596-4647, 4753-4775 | 1.51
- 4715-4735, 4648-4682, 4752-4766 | 1.25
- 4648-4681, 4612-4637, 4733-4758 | 3.32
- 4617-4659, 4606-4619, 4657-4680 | 0.35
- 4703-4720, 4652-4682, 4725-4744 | -1.95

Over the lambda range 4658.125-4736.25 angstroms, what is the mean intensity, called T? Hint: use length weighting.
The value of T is 22.8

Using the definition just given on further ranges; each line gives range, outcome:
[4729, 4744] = 22.3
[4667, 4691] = 21.7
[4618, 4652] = 22.8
